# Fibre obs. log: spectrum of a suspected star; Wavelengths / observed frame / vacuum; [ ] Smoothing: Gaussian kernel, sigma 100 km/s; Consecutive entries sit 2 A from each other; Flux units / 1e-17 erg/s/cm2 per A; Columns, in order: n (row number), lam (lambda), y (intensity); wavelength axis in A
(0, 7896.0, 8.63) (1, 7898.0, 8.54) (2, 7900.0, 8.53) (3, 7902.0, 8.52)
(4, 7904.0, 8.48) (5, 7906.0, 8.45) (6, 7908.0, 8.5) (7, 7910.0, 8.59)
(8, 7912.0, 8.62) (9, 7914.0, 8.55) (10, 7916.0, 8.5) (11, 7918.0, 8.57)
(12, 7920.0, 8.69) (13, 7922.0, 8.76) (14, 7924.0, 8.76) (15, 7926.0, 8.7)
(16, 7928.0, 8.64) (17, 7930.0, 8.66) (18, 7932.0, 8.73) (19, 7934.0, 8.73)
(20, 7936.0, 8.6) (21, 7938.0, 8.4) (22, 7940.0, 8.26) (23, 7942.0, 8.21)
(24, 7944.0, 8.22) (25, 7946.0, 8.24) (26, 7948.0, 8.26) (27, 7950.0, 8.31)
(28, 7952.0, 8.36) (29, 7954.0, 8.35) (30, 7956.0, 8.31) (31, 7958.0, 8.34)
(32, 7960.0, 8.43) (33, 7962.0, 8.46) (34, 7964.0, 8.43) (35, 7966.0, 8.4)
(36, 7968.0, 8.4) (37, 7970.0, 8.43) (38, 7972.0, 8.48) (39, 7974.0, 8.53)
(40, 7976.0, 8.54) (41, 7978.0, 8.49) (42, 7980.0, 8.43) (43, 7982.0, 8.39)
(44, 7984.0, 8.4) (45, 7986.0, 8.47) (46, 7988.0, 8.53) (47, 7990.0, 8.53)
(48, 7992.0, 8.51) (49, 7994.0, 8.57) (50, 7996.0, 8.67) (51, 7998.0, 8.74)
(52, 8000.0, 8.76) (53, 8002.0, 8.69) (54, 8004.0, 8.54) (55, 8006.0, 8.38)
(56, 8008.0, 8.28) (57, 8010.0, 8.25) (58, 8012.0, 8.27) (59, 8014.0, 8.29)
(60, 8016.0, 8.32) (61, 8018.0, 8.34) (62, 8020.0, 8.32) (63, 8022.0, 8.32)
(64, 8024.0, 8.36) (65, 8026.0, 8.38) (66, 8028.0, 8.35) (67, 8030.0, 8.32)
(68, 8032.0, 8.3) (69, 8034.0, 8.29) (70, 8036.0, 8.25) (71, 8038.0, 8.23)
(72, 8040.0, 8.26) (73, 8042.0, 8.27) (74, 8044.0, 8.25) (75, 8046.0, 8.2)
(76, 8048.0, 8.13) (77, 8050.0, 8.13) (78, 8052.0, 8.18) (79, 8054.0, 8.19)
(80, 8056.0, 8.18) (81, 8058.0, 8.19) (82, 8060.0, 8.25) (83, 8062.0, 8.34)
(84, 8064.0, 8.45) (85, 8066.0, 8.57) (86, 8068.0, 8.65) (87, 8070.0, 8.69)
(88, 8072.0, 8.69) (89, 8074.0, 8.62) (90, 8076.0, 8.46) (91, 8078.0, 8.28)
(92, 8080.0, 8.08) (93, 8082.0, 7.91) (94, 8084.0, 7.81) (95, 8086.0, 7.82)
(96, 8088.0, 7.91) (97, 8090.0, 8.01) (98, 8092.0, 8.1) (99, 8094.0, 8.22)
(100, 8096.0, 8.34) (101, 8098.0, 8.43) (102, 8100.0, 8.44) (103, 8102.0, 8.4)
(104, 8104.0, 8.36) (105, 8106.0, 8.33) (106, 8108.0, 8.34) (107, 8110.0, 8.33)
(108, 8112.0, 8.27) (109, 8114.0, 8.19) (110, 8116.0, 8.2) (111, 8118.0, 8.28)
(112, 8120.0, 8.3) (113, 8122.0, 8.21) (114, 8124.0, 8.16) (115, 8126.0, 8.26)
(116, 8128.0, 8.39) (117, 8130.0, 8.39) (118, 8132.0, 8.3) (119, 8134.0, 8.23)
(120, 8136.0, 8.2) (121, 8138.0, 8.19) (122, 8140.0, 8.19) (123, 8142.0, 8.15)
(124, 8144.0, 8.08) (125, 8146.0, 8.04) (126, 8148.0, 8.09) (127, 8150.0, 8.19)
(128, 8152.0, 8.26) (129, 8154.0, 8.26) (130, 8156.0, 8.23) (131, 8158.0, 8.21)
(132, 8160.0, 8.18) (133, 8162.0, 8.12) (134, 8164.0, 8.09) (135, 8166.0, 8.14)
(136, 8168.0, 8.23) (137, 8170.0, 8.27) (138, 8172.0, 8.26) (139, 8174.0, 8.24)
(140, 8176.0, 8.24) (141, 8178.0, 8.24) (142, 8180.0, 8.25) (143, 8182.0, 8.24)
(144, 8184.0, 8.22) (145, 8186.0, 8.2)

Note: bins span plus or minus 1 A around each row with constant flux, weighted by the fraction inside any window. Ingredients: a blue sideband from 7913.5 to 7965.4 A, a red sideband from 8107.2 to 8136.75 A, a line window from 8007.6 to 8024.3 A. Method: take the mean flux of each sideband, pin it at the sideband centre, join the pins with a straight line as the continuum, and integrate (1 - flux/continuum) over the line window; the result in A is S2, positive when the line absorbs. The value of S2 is 0.2 A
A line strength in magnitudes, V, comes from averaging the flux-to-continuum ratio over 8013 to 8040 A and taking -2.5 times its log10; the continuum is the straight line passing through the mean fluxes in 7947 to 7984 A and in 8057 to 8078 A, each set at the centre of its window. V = 0.02 mag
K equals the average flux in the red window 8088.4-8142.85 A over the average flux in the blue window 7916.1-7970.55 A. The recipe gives 0.98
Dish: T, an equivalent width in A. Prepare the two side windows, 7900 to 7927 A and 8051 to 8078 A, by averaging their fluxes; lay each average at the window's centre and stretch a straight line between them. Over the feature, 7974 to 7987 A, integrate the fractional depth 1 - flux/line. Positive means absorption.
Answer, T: 0.1 A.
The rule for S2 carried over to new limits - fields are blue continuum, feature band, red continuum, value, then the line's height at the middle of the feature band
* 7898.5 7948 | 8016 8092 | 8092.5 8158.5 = 0.8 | 8.35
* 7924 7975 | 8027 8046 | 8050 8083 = 0.2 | 8.37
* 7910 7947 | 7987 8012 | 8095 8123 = -0.2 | 8.46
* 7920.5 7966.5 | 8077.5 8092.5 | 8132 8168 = 0.5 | 8.26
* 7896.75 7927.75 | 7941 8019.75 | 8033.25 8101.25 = 0.2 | 8.44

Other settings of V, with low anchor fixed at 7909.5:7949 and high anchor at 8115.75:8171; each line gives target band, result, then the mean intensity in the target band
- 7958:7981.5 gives 0.00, 8.45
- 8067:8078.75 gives -0.03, 8.57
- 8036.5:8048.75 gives 0.02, 8.23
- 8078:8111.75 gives 0.01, 8.18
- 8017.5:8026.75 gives 0.01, 8.34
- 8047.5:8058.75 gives 0.02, 8.17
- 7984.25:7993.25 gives -0.01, 8.5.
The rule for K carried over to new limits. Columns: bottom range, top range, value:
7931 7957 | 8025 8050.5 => 0.99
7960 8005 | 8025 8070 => 0.97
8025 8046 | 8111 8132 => 1.00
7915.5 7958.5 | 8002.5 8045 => 0.98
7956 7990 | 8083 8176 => 0.97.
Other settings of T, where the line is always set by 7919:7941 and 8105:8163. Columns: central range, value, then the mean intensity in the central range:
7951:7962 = 0.27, 8.37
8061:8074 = -0.33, 8.57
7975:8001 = -0.08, 8.54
